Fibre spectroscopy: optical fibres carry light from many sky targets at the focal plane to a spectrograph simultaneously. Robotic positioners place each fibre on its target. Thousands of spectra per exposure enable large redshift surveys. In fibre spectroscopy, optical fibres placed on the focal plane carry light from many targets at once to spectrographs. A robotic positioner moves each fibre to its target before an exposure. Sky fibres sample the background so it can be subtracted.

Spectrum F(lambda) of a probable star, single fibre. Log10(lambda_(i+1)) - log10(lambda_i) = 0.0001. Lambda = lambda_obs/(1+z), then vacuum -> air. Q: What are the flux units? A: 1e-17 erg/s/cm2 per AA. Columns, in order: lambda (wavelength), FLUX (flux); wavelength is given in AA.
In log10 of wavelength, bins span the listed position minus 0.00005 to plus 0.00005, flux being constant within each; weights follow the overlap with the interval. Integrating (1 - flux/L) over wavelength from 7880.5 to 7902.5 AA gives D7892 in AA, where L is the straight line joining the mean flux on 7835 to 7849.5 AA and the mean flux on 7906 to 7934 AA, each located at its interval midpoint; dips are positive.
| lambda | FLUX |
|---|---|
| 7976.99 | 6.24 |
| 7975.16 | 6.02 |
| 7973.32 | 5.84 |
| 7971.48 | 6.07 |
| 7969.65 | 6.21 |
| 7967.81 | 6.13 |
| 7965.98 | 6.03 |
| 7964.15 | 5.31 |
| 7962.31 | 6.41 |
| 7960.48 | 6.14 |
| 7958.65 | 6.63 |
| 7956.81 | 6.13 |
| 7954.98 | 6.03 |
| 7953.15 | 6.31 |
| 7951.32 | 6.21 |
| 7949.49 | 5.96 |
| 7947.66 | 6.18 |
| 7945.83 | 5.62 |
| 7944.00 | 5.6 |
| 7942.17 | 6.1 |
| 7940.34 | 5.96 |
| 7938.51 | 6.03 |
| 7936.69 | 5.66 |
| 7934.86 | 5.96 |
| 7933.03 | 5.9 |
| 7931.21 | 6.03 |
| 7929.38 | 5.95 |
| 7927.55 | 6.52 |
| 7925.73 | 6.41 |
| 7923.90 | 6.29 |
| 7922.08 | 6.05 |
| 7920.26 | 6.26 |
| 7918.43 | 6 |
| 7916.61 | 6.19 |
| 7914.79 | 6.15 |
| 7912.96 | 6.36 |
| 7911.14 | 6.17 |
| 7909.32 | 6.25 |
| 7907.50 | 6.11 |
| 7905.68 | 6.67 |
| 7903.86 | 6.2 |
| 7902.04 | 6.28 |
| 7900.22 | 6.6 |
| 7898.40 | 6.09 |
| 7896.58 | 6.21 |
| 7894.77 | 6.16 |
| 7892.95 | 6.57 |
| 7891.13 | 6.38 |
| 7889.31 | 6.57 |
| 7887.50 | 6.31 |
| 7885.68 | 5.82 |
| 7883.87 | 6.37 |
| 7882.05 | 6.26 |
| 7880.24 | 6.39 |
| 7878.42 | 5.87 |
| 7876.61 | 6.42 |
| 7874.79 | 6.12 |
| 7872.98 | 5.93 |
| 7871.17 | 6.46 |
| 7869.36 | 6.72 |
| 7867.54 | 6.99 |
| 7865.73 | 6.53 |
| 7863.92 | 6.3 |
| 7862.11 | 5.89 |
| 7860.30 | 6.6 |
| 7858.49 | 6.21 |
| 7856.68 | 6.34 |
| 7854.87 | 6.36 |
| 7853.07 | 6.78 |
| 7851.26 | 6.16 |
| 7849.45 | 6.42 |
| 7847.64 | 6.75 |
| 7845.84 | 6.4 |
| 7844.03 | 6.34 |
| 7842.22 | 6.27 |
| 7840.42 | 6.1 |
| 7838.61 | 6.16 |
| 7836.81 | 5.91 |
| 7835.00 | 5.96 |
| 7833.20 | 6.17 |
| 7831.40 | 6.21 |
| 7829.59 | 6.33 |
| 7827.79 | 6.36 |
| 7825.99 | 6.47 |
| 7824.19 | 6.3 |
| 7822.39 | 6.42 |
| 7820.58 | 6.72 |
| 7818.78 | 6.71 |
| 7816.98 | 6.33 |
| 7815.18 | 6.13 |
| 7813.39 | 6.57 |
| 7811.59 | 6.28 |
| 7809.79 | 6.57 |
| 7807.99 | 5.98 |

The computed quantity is -0.32 AA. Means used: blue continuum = 6.26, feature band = 6.31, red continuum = 6.19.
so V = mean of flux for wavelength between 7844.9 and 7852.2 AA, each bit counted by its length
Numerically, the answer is 6.43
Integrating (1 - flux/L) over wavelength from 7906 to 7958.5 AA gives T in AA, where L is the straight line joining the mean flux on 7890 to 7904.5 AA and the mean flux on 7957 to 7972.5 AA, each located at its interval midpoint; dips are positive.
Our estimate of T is 0.9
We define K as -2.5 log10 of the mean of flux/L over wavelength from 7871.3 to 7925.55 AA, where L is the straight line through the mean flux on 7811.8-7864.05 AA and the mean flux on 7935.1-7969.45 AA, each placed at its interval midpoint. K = -0.01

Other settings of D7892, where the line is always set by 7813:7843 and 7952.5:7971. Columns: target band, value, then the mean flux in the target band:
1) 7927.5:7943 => 0.5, 5.98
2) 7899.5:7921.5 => -0.2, 6.26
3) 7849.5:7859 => -0.2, 6.38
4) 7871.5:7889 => 0.1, 6.19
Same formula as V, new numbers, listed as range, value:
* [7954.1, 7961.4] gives 6.23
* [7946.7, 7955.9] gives 6.14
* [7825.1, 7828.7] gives 6.42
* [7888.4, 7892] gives 6.48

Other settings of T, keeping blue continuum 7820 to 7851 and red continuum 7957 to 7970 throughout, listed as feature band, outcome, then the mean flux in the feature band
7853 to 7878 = -0.5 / 6.38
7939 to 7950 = 0.4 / 5.9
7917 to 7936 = 0.1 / 6.13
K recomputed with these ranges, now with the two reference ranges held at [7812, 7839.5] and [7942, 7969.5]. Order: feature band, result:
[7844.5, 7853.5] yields -0.04 mag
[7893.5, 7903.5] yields -0.02 mag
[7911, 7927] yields -0.02 mag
